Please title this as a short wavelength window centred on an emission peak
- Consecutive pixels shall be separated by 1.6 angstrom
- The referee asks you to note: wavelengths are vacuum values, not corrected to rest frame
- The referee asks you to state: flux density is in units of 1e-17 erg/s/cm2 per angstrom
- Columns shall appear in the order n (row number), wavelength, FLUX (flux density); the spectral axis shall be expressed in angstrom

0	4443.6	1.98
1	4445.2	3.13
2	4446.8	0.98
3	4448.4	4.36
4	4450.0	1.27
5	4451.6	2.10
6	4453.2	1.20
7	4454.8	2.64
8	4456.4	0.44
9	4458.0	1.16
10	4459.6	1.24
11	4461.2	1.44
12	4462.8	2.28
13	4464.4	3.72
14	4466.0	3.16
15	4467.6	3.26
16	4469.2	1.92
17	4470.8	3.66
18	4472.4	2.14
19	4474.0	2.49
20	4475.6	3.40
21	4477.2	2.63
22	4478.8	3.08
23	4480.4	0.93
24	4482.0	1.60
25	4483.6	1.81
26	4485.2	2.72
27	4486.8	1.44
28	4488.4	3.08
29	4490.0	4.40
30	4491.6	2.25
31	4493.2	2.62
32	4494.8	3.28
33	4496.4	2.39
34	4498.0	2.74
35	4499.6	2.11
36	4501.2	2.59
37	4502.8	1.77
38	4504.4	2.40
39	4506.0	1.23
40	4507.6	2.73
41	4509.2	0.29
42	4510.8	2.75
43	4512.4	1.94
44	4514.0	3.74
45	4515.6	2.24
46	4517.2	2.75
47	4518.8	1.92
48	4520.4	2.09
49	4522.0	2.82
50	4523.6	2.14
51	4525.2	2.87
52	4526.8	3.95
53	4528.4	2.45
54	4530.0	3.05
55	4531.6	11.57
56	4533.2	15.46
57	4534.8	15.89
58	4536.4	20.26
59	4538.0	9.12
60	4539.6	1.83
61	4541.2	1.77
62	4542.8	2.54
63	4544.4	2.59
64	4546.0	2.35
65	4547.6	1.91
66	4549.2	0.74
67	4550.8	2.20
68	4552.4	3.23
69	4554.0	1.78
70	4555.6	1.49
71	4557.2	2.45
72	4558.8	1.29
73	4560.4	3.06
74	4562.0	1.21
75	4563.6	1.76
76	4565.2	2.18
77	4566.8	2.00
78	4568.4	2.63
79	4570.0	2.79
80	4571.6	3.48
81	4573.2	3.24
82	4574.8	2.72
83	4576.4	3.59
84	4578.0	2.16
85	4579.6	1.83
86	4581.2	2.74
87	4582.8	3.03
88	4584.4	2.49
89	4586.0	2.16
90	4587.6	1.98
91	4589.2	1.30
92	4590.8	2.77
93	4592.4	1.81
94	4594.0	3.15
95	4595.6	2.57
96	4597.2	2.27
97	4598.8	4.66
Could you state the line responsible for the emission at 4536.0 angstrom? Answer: [O II] 3727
